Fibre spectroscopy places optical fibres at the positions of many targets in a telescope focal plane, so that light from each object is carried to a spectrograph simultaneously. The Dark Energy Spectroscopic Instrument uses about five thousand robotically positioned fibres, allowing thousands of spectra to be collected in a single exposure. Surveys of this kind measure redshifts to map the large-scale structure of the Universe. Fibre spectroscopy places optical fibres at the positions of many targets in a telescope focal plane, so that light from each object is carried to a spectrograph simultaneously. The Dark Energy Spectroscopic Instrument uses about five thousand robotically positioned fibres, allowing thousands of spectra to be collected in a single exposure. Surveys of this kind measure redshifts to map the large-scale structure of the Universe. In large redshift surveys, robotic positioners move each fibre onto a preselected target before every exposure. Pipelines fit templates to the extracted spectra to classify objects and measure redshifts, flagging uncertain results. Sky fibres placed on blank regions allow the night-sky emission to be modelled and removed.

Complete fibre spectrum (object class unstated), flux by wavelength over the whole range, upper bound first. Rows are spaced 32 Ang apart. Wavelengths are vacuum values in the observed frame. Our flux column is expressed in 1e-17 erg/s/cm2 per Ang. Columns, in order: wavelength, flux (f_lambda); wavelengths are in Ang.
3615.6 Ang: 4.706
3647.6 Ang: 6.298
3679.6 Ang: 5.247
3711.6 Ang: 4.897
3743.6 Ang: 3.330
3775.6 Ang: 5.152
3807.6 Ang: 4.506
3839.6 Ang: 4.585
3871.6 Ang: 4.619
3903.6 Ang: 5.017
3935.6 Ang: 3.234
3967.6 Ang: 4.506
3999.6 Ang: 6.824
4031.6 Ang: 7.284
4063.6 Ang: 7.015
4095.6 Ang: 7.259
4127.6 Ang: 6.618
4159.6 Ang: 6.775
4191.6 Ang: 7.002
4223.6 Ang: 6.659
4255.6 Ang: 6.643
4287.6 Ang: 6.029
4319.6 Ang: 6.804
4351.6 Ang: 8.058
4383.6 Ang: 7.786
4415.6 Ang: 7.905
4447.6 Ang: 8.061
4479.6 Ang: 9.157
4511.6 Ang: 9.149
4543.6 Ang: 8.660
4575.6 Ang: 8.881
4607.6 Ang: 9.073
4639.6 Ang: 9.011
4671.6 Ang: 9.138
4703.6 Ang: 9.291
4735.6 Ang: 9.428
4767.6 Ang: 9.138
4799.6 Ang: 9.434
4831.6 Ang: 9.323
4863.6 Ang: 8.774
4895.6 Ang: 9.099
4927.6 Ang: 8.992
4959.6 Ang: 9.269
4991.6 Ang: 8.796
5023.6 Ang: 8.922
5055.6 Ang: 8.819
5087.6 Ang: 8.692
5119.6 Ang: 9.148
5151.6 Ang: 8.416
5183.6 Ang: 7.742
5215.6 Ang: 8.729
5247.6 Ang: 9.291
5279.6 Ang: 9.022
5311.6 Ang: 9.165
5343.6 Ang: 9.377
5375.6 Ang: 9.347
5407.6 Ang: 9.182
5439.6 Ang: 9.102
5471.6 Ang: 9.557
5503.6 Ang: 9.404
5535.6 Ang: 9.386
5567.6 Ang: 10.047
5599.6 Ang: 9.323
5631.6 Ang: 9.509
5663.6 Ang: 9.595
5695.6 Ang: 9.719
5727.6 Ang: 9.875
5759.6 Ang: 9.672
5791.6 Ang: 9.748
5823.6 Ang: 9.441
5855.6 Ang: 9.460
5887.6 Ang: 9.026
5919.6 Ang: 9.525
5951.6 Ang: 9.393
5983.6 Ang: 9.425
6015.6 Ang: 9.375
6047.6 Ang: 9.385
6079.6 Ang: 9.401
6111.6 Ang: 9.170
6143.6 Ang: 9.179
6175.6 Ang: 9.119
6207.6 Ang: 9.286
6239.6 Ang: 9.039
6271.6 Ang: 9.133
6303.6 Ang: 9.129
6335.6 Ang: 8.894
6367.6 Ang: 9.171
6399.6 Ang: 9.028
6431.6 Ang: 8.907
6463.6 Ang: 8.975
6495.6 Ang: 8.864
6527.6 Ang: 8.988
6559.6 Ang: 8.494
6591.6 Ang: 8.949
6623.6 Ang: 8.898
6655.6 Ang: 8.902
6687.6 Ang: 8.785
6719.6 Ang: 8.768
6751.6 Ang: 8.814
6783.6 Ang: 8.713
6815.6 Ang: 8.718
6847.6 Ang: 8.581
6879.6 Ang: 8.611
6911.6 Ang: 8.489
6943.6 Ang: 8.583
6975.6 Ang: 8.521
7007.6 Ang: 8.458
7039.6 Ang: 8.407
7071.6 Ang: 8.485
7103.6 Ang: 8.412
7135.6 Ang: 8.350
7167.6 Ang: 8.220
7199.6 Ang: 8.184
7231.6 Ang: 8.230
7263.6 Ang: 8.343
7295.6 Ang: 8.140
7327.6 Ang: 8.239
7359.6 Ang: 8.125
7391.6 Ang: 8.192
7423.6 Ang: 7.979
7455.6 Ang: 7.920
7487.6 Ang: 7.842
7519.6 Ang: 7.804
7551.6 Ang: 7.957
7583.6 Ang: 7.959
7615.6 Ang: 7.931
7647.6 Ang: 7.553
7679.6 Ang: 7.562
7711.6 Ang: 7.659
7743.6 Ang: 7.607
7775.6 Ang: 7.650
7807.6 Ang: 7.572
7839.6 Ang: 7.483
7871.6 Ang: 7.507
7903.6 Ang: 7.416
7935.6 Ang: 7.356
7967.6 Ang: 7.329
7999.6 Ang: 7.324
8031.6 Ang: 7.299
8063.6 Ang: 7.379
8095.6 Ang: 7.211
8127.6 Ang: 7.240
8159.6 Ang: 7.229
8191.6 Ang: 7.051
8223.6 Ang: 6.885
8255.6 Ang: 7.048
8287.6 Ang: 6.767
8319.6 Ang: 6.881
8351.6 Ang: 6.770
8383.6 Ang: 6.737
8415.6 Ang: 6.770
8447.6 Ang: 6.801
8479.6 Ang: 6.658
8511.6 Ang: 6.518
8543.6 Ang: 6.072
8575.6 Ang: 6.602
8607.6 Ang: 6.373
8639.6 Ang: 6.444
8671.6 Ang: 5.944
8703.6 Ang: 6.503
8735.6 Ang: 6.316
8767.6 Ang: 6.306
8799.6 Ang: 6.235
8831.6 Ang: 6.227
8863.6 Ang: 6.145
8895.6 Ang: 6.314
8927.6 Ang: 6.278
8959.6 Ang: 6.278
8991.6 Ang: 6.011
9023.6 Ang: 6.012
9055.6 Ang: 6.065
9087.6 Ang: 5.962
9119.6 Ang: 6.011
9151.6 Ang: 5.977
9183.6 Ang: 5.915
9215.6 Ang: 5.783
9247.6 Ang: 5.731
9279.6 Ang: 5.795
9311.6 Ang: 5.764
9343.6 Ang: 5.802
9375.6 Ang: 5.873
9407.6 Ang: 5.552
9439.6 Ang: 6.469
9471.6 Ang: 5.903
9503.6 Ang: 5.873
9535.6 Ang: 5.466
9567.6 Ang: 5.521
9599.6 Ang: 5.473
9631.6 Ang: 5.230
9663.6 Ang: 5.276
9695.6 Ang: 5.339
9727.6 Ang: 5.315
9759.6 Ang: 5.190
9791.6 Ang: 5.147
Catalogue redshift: 0.000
